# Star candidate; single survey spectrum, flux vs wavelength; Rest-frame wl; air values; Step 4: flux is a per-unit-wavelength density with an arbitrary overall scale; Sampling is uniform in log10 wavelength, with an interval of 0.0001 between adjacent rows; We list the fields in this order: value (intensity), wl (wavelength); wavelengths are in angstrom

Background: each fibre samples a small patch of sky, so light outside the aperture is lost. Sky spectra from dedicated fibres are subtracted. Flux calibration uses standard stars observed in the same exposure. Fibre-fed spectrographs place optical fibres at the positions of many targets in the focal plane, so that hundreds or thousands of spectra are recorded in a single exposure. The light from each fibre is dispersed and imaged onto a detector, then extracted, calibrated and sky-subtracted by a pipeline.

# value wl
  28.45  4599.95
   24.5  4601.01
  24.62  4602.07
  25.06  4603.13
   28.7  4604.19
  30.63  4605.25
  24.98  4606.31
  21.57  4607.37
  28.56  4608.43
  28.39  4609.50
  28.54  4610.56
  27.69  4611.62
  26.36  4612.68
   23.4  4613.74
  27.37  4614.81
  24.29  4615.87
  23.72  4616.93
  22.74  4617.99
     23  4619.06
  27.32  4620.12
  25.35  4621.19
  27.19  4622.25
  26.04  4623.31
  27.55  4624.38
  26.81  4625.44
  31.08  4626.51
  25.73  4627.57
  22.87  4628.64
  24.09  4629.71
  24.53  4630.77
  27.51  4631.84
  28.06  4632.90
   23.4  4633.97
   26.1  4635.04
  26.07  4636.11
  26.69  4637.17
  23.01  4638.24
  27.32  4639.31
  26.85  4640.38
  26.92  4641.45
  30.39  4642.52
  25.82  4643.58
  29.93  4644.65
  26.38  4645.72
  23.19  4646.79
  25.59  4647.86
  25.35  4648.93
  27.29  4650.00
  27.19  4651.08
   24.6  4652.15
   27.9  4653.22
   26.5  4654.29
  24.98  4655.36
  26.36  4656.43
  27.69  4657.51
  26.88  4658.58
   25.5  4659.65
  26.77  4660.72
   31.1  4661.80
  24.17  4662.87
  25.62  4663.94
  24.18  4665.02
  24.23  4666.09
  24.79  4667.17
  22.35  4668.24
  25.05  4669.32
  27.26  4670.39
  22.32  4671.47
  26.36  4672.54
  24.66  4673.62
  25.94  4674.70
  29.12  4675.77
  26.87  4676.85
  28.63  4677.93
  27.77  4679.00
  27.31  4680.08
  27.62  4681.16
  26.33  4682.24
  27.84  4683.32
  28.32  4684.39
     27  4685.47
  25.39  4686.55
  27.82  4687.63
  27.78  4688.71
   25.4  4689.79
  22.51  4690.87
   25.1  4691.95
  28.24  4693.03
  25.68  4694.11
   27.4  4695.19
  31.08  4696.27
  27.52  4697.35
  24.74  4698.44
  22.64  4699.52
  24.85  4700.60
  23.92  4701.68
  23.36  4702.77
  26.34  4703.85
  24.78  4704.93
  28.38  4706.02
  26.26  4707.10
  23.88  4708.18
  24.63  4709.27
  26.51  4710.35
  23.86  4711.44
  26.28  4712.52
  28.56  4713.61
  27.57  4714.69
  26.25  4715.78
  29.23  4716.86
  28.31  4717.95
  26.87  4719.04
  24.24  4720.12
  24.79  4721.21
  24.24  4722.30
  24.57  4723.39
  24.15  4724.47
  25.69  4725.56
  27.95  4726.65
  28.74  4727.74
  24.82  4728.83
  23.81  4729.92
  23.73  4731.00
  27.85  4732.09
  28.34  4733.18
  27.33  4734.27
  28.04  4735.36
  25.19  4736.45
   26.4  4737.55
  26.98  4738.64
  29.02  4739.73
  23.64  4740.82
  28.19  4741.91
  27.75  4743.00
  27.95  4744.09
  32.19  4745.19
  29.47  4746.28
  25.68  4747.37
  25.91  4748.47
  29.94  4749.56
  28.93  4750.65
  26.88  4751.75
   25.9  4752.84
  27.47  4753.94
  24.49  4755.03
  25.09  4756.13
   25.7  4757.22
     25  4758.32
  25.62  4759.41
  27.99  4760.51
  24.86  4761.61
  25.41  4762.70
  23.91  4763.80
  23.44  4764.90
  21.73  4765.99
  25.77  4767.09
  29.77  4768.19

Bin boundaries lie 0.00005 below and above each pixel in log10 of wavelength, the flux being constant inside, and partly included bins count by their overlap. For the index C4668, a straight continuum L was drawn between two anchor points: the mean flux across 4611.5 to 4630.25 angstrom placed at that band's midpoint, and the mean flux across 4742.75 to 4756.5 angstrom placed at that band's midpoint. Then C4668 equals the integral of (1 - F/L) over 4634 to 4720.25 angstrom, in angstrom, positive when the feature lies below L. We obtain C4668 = 0.7 angstrom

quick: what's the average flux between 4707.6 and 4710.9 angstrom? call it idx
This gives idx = 25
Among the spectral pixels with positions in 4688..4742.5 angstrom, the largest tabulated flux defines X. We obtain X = 31.08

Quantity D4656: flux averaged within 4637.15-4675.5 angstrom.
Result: 26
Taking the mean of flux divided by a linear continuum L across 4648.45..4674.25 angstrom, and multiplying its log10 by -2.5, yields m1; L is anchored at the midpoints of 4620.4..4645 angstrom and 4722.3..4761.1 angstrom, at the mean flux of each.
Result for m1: 0.03 mag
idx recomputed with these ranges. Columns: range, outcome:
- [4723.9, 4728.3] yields 26.6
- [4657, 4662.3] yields 27.6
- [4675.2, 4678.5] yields 28.2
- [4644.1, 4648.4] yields 26.3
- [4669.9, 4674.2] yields 25.1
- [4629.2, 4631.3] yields 24.4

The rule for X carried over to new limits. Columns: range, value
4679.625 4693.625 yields 28.32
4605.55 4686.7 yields 31.1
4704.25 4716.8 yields 28.56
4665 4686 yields 29.12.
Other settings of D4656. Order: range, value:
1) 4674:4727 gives 26.3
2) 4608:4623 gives 26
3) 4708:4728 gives 26.1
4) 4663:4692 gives 26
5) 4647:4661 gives 26.3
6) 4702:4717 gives 26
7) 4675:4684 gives 27.7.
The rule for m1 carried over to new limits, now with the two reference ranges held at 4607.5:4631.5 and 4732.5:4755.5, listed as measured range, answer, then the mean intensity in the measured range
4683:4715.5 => 0.03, 26.1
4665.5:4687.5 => 0.01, 26.3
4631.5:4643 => -0.02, 26.5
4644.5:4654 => 0.00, 26.2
